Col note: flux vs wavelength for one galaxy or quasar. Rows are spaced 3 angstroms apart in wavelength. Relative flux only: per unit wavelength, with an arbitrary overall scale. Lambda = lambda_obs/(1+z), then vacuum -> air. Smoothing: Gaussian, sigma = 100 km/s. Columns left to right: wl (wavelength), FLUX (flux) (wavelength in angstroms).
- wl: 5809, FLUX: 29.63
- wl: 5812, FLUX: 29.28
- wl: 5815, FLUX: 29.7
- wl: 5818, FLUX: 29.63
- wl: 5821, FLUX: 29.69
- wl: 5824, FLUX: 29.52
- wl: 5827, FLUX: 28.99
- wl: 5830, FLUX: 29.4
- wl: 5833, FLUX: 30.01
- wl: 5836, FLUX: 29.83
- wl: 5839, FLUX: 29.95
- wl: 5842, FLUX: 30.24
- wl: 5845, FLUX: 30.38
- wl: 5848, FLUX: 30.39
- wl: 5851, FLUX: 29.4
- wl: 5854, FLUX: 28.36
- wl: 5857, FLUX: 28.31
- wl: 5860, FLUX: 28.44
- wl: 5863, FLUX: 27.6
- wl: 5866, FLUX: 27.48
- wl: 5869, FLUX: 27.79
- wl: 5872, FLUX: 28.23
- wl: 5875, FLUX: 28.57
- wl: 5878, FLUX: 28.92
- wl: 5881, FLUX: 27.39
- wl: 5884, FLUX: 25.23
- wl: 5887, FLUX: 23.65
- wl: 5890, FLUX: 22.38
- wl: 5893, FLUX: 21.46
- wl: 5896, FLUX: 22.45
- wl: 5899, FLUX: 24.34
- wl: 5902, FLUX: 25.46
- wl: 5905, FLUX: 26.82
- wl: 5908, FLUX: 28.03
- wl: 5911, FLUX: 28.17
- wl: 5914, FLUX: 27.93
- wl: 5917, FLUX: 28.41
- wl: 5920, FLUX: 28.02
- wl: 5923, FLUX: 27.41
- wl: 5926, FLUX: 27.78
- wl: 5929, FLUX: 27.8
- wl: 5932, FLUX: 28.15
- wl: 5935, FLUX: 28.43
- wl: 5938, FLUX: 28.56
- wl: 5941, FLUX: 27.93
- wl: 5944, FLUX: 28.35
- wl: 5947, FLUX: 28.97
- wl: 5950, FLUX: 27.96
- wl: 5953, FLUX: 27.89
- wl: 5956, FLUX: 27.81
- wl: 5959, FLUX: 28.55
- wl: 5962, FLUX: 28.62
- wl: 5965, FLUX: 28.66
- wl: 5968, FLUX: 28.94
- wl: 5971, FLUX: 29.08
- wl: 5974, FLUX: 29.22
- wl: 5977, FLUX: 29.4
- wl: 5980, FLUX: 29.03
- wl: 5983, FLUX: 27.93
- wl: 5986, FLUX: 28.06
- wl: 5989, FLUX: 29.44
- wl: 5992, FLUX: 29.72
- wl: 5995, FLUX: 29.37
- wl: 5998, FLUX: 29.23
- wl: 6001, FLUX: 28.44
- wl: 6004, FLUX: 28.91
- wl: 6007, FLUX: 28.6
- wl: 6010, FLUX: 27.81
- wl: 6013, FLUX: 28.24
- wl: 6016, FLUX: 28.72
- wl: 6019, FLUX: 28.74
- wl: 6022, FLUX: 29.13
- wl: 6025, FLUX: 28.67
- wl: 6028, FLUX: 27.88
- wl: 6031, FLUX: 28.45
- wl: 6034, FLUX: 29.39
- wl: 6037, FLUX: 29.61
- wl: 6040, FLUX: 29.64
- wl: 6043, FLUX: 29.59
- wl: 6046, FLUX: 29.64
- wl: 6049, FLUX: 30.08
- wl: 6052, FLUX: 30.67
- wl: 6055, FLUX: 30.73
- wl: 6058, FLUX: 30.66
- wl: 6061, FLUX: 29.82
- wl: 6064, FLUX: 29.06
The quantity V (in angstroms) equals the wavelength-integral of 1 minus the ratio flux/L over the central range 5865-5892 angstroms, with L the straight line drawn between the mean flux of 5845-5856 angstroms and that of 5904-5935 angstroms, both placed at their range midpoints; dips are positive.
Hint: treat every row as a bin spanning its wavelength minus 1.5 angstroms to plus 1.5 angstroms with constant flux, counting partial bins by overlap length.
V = 2.18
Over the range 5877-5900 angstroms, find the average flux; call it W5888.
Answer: 24.4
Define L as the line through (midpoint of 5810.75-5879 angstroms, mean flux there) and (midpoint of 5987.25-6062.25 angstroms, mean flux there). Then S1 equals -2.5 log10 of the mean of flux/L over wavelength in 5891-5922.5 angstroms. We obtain 0.12 mag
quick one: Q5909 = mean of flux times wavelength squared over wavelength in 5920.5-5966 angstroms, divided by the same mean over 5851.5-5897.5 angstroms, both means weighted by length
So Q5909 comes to 1.1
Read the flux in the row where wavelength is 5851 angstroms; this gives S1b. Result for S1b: 29.4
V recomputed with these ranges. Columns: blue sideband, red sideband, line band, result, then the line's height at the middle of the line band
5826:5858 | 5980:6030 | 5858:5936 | 6.7 angstroms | 29.3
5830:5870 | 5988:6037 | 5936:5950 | 0.3 angstroms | 28.9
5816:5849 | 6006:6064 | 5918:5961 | 2.0 angstroms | 29.5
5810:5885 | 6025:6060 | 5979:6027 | 1.2 angstroms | 29.5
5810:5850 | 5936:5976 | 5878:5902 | 4.0 angstroms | 29.2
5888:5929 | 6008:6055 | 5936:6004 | -2.7 angstroms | 27.6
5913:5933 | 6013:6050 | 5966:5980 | -0.3 angstroms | 28.5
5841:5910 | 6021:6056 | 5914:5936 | -0.2 angstroms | 27.7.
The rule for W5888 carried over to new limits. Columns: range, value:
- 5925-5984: 28.5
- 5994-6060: 29.2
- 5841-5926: 27.2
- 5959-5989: 28.8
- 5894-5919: 26.4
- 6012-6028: 28.6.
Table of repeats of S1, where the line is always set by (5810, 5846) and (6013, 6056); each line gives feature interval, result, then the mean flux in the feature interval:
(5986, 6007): 0.01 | 29.1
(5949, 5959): 0.06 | 28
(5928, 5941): 0.05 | 28.2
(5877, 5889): 0.14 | 26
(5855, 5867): 0.06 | 28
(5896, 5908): 0.16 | 25.5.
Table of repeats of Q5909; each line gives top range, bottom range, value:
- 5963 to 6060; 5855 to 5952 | 1.11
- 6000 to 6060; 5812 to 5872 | 1.07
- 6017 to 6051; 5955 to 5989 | 1.04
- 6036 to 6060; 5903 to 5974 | 1.11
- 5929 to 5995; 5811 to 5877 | 1.02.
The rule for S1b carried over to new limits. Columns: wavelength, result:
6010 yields 27.81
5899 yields 24.34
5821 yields 29.69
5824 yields 29.52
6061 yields 29.82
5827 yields 28.99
